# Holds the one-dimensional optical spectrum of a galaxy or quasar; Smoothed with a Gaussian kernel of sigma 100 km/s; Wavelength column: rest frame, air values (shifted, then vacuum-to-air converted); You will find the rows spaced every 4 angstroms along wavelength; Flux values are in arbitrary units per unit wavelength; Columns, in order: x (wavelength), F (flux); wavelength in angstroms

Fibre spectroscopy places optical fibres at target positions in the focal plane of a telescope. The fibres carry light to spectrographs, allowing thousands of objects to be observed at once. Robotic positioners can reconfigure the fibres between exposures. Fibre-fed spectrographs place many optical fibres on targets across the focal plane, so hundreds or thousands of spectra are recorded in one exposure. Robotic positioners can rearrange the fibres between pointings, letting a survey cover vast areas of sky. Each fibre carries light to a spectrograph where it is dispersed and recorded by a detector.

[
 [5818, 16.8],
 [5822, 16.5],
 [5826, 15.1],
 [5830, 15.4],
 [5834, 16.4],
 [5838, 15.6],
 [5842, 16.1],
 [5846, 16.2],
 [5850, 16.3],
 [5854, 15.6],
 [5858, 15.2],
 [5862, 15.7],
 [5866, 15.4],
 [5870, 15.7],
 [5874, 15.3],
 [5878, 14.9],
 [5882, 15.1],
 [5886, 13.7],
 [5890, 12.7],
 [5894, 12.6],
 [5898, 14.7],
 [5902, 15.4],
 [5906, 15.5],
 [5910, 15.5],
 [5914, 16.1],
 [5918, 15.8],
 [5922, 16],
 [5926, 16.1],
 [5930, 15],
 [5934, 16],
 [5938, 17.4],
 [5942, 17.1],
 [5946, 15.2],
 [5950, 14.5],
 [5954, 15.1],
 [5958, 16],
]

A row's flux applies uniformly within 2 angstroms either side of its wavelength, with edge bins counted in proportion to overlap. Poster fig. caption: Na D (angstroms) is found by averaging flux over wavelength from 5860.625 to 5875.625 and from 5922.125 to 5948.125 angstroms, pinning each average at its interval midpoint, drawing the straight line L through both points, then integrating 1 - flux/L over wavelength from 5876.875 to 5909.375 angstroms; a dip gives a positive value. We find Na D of 2.9 angstroms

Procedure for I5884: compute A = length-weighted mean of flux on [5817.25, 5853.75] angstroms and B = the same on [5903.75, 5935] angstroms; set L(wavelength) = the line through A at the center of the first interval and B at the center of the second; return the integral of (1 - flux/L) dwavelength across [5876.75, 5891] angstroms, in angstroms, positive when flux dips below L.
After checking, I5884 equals 1.5 angstroms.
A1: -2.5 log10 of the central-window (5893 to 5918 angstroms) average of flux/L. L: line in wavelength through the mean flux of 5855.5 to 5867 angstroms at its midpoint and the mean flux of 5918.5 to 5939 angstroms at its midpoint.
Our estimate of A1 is 0.05 mag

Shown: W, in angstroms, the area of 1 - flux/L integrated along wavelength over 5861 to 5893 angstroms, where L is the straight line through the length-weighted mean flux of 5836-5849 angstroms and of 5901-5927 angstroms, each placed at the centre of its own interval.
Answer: 2.36 angstroms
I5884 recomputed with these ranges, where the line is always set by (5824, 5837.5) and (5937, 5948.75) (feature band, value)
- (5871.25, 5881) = 0.5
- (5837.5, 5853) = -0.3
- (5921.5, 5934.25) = 0.4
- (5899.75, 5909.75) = 0.4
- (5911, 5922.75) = 0.2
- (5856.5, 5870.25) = 0.3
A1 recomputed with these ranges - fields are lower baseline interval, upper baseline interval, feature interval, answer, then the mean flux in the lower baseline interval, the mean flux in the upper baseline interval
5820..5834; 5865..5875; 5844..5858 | -0.02 mag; 15.8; 15.5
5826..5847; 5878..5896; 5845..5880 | -0.06 mag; 15.8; 13.7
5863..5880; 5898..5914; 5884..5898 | 0.16 mag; 15.3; 15.4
